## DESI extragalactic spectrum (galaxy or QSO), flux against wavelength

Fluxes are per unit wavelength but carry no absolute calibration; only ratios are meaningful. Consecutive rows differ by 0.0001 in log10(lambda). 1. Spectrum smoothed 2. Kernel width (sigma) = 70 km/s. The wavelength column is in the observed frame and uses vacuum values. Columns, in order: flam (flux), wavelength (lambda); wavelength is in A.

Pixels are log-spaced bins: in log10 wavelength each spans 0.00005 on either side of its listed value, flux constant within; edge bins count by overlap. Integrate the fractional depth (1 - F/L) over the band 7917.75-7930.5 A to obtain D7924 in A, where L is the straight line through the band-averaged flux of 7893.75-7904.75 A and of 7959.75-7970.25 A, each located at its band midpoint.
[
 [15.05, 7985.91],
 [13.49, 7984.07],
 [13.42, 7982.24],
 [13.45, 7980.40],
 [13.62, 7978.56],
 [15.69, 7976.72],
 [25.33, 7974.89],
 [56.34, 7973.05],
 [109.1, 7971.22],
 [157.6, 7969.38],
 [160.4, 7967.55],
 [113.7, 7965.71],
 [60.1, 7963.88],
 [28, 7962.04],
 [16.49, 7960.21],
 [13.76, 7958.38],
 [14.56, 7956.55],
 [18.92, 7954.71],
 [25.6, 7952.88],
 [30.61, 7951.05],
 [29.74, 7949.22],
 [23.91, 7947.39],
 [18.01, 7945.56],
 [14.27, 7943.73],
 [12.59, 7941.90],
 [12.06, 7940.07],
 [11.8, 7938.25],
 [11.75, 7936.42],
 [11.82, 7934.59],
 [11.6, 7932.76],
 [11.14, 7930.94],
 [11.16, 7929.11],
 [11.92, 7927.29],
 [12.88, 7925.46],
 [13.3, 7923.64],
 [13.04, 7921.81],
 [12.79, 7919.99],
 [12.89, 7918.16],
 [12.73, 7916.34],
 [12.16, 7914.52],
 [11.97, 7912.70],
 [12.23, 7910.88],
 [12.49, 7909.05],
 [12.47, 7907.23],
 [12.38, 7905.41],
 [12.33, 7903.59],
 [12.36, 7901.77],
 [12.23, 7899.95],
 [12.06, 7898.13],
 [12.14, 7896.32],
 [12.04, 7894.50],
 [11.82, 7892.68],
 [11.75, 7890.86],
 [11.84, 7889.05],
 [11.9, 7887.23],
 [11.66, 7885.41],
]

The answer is 8.9 A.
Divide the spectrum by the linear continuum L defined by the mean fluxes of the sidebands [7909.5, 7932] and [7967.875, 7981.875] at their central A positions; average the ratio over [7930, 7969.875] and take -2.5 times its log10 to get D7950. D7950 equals 0.21 mag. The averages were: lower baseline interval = 12.3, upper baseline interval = 58.6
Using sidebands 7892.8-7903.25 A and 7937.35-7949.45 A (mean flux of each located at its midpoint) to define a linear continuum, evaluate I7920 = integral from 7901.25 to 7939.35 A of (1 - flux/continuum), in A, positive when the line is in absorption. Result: 5.53 A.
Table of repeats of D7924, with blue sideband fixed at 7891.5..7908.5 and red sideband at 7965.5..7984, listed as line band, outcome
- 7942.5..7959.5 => 9.45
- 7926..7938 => 7.90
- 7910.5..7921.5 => 5.03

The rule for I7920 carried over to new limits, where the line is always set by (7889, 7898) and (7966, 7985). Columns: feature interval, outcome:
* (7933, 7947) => 9.2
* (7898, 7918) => 7.6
